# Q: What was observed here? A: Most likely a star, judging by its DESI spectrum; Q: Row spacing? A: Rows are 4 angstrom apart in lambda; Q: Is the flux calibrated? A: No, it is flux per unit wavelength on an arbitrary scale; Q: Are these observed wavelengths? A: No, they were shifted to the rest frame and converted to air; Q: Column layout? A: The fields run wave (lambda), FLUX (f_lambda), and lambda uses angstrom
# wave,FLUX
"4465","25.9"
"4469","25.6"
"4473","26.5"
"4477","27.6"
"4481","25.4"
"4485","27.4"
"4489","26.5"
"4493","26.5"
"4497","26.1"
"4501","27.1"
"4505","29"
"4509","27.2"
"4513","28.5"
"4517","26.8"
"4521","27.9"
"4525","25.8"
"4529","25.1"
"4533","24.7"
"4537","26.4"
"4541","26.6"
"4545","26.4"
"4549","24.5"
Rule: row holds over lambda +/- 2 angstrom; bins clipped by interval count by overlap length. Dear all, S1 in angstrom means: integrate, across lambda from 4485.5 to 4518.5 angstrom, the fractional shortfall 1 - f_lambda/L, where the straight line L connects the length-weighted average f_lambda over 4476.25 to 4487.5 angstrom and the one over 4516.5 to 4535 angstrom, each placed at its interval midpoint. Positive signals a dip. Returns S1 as -1.1 angstrom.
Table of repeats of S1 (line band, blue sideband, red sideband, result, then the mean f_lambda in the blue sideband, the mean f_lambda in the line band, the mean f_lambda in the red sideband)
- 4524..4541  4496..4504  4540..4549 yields 0.4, 27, 25.6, 26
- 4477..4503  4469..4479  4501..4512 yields 0.7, 26.8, 26.6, 28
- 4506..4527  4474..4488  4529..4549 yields -0.9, 26.8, 27.3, 25.8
